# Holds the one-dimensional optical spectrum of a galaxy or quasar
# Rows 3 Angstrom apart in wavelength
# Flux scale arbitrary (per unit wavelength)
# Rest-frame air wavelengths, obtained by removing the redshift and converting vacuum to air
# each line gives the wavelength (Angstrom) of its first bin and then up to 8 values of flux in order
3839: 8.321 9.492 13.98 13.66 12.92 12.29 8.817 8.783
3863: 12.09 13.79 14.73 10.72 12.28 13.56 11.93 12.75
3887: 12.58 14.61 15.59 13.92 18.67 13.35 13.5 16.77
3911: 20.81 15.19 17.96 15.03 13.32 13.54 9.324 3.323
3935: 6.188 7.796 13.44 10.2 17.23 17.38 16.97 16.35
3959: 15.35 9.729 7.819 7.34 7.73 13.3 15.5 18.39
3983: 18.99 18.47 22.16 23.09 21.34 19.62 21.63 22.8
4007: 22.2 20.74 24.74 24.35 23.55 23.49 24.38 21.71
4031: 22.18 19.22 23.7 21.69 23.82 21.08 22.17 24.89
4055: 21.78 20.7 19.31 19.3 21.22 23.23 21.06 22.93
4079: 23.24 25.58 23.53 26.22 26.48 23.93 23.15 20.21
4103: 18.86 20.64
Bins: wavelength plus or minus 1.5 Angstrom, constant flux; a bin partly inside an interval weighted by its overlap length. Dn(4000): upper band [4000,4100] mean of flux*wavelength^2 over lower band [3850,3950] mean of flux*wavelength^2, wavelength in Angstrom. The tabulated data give 1.9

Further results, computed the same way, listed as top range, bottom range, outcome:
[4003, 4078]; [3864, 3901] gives 1.75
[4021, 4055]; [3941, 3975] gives 1.85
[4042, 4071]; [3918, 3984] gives 1.83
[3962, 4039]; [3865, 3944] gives 1.55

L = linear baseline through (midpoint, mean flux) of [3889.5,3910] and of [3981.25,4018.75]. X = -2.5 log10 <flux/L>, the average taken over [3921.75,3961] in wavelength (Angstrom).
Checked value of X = 0.42 mag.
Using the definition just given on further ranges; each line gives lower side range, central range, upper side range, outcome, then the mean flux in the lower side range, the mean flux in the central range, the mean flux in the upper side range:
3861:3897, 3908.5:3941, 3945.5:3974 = 0.05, 13.1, 12.4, 12.9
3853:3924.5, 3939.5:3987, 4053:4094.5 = 0.24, 13.9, 14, 22.7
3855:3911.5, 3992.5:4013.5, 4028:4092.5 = -0.11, 13.5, 21.8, 22.5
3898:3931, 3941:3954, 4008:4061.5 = 0.13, 15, 15.2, 22.5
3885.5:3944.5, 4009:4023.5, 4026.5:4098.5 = -0.19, 13.3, 23.5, 22.6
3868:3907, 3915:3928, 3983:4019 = 0.10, 13.7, 14.8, 21.9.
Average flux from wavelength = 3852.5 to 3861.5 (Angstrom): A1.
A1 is 9.96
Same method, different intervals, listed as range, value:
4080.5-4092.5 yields 25.5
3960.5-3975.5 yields 9.18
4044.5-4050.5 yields 21.6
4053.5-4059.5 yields 21.2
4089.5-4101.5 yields 23.4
